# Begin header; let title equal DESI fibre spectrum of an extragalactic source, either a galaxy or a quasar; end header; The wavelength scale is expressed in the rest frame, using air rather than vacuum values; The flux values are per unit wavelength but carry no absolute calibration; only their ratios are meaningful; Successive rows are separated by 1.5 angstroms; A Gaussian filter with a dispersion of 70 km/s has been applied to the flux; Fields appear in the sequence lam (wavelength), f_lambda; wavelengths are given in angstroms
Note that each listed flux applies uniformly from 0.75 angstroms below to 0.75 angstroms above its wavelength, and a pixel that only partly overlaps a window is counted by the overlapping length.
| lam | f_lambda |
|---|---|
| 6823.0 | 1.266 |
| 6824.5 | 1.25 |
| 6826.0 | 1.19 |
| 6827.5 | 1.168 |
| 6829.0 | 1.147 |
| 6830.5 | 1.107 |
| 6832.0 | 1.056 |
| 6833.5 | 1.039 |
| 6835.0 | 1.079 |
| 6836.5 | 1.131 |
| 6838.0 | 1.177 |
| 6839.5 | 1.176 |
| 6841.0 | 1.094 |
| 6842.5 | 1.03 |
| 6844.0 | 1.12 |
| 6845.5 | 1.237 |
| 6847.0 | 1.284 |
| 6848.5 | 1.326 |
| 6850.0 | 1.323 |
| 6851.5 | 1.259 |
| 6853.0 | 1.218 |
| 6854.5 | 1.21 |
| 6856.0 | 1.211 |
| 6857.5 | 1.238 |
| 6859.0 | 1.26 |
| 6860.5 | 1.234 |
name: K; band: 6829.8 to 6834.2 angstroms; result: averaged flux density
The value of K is 1.07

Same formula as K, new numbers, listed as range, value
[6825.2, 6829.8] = 1.17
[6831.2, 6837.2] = 1.08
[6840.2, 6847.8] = 1.15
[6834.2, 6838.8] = 1.13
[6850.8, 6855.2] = 1.23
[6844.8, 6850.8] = 1.29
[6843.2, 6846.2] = 1.18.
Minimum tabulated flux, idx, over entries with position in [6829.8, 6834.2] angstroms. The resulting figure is 1.039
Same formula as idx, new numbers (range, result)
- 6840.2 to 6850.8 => 1.03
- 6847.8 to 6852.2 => 1.259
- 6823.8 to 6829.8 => 1.147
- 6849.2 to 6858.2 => 1.21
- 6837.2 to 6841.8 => 1.094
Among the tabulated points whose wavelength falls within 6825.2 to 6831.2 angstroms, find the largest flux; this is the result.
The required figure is 1.19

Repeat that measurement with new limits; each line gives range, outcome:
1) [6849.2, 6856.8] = 1.323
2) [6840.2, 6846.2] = 1.237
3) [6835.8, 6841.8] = 1.177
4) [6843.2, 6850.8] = 1.326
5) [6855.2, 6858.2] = 1.238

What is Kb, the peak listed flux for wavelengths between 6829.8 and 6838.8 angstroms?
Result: 1.177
